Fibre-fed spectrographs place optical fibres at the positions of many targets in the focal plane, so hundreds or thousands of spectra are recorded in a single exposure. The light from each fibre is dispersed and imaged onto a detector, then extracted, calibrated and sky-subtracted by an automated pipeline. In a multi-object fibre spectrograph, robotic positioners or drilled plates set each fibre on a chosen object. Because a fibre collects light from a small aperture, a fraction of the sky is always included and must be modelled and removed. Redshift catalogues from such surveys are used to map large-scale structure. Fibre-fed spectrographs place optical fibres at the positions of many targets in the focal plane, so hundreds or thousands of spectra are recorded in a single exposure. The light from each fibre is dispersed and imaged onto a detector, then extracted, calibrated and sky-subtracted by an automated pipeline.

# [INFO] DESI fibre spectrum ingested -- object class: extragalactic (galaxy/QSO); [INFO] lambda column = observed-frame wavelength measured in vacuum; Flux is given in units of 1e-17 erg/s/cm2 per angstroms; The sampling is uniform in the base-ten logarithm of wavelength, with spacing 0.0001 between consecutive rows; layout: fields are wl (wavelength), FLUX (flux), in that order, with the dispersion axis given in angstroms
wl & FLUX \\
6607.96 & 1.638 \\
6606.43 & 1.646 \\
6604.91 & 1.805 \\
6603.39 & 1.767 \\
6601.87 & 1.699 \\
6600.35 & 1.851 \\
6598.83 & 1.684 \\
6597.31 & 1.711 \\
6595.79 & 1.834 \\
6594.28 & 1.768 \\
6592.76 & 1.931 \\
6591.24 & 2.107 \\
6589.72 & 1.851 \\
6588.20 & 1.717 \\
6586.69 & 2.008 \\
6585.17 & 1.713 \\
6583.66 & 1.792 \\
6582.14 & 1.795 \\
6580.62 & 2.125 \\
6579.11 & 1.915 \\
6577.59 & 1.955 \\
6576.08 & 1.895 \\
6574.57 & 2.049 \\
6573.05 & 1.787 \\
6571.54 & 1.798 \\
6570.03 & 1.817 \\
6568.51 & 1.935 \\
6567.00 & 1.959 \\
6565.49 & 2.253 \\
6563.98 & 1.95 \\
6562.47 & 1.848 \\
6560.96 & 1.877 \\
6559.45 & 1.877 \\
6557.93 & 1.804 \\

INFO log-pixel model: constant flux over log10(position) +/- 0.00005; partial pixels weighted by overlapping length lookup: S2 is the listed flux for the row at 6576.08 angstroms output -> 1.895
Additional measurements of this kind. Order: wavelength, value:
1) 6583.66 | 1.792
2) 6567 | 1.959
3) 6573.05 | 1.787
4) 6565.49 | 2.253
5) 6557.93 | 1.804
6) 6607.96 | 1.638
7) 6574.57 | 2.049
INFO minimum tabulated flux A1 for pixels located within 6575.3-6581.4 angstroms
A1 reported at 1.895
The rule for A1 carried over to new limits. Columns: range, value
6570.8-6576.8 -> 1.787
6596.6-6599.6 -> 1.684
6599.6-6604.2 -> 1.699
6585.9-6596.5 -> 1.717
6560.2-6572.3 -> 1.798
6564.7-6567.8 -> 1.959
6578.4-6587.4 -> 1.713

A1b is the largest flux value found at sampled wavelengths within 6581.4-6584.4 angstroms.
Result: 1.795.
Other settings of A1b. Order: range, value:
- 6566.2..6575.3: 2.049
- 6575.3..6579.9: 1.955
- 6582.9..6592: 2.107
